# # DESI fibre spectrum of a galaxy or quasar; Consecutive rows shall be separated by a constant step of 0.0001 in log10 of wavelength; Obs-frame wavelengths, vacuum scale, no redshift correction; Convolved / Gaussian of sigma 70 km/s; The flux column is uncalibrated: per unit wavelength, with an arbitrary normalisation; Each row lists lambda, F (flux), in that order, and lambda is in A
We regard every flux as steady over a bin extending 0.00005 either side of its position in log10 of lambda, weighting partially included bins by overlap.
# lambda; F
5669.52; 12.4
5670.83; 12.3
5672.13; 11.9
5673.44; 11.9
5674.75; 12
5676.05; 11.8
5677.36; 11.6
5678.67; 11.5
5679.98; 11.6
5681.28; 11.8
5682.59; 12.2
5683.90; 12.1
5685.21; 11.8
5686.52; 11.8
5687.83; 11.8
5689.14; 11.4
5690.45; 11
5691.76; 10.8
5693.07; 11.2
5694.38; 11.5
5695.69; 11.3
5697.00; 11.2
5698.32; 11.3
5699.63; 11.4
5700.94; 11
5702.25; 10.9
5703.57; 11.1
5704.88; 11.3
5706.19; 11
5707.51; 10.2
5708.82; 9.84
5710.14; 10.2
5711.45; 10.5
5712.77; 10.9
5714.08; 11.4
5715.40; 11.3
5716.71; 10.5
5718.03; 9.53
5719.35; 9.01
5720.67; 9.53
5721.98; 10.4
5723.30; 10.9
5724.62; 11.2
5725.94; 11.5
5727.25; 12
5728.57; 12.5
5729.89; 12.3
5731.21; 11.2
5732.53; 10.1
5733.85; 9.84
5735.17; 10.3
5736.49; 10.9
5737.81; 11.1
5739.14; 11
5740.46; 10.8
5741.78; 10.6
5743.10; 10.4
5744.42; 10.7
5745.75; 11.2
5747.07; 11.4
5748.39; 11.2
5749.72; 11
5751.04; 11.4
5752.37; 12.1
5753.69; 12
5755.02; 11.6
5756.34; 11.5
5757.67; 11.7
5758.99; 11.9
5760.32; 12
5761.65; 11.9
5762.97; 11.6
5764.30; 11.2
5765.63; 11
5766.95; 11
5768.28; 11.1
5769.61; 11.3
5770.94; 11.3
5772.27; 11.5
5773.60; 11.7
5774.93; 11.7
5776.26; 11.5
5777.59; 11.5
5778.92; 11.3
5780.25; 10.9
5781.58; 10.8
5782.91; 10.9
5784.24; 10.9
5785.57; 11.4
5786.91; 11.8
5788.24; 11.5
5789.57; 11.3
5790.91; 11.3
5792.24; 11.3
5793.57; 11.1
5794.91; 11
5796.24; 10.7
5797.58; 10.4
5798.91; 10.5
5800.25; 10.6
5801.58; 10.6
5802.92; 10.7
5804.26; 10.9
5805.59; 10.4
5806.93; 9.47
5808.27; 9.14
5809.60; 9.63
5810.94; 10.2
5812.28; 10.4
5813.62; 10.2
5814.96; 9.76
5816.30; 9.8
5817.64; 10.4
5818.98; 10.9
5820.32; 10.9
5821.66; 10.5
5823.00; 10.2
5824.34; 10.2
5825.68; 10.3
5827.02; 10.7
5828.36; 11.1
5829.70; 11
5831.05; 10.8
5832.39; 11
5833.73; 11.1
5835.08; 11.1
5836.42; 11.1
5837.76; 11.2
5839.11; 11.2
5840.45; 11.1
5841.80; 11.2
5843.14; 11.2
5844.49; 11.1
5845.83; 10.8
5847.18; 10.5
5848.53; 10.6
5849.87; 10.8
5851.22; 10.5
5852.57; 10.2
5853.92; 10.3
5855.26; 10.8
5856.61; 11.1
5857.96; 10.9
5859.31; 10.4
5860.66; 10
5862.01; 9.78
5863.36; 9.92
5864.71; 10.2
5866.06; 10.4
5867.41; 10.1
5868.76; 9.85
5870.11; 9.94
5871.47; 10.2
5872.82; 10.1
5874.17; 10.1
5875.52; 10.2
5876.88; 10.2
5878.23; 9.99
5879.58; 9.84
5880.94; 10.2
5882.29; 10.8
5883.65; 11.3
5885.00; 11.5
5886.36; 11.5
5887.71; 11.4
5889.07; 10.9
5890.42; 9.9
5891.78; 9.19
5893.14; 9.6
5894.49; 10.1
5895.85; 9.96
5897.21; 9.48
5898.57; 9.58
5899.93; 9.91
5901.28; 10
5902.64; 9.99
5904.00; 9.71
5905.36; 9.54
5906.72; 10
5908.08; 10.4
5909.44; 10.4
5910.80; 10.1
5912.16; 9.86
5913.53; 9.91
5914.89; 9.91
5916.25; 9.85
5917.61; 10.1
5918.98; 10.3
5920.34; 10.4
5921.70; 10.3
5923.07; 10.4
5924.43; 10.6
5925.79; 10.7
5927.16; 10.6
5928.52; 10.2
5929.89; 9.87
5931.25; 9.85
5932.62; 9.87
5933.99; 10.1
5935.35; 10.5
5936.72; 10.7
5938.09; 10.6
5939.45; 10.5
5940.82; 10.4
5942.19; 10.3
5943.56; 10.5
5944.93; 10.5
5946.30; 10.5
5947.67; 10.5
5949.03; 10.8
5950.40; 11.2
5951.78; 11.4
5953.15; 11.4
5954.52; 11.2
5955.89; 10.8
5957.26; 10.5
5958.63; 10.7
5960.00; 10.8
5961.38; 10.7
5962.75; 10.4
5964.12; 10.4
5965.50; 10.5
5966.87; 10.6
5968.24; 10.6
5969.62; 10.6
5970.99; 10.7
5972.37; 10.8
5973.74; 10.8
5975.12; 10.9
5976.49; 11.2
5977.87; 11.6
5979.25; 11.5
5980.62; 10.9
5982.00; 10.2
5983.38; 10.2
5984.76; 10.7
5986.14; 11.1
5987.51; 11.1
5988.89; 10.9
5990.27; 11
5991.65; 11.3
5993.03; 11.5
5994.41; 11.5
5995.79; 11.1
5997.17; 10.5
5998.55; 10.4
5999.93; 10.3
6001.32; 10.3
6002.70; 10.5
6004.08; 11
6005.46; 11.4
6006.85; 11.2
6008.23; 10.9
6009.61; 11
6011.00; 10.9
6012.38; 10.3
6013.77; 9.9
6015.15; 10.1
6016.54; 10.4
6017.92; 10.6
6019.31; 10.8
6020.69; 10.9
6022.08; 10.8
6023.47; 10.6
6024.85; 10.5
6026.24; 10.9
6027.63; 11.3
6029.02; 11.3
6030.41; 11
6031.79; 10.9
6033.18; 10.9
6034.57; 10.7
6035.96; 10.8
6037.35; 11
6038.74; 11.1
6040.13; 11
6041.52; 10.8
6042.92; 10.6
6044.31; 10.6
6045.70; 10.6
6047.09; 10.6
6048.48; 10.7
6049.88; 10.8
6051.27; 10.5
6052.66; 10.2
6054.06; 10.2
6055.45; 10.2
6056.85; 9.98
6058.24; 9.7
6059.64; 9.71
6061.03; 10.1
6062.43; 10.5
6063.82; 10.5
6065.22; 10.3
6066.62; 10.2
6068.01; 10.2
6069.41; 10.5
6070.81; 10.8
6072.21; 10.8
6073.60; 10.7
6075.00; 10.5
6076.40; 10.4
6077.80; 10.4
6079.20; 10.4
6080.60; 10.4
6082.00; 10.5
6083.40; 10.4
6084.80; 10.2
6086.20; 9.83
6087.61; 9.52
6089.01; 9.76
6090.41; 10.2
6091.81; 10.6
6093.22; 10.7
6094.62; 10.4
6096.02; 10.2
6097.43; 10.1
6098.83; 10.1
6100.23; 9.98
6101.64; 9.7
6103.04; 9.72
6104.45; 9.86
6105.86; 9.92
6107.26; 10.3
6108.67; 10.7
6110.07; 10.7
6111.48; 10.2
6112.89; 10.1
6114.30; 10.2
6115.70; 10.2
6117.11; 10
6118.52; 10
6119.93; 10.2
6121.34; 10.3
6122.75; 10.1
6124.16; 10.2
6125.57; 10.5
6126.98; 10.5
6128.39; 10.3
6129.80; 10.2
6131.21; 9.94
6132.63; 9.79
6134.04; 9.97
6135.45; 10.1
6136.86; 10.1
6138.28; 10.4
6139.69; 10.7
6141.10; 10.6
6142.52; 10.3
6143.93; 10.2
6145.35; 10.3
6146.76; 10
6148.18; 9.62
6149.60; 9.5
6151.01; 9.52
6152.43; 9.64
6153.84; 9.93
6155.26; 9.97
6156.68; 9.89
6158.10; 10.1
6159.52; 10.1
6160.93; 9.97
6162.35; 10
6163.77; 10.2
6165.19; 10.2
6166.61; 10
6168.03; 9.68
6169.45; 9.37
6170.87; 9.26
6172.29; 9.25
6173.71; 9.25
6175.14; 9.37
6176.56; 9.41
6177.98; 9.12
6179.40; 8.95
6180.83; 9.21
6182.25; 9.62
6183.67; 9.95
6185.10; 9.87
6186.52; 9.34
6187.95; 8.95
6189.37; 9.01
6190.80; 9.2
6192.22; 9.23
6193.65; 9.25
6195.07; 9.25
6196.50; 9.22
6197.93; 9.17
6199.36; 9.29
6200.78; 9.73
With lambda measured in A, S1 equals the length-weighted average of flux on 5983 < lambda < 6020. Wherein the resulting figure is 10.8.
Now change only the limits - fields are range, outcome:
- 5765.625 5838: 10.8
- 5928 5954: 10.5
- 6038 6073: 10.4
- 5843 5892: 10.5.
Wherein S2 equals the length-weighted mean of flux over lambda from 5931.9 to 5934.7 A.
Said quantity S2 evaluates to 9.98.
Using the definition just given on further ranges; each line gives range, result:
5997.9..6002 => 10.3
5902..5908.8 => 9.93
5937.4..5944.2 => 10.5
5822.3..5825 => 10.2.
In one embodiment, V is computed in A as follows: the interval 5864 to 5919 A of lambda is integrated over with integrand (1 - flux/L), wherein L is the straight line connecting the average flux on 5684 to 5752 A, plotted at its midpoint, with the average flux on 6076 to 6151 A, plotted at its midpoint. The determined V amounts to 2.4 A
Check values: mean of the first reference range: 11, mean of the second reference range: 10.2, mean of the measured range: 10.2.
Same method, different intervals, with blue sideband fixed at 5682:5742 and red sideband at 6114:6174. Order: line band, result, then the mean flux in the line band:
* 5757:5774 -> -0.94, 11.5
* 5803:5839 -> 0.85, 10.5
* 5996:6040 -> -1.94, 10.8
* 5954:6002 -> -1.92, 10.8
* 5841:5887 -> 0.70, 10.5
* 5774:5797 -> -0.86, 11.2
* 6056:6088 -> -0.35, 10.3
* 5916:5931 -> 0.30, 10.3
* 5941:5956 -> -0.51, 10.8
